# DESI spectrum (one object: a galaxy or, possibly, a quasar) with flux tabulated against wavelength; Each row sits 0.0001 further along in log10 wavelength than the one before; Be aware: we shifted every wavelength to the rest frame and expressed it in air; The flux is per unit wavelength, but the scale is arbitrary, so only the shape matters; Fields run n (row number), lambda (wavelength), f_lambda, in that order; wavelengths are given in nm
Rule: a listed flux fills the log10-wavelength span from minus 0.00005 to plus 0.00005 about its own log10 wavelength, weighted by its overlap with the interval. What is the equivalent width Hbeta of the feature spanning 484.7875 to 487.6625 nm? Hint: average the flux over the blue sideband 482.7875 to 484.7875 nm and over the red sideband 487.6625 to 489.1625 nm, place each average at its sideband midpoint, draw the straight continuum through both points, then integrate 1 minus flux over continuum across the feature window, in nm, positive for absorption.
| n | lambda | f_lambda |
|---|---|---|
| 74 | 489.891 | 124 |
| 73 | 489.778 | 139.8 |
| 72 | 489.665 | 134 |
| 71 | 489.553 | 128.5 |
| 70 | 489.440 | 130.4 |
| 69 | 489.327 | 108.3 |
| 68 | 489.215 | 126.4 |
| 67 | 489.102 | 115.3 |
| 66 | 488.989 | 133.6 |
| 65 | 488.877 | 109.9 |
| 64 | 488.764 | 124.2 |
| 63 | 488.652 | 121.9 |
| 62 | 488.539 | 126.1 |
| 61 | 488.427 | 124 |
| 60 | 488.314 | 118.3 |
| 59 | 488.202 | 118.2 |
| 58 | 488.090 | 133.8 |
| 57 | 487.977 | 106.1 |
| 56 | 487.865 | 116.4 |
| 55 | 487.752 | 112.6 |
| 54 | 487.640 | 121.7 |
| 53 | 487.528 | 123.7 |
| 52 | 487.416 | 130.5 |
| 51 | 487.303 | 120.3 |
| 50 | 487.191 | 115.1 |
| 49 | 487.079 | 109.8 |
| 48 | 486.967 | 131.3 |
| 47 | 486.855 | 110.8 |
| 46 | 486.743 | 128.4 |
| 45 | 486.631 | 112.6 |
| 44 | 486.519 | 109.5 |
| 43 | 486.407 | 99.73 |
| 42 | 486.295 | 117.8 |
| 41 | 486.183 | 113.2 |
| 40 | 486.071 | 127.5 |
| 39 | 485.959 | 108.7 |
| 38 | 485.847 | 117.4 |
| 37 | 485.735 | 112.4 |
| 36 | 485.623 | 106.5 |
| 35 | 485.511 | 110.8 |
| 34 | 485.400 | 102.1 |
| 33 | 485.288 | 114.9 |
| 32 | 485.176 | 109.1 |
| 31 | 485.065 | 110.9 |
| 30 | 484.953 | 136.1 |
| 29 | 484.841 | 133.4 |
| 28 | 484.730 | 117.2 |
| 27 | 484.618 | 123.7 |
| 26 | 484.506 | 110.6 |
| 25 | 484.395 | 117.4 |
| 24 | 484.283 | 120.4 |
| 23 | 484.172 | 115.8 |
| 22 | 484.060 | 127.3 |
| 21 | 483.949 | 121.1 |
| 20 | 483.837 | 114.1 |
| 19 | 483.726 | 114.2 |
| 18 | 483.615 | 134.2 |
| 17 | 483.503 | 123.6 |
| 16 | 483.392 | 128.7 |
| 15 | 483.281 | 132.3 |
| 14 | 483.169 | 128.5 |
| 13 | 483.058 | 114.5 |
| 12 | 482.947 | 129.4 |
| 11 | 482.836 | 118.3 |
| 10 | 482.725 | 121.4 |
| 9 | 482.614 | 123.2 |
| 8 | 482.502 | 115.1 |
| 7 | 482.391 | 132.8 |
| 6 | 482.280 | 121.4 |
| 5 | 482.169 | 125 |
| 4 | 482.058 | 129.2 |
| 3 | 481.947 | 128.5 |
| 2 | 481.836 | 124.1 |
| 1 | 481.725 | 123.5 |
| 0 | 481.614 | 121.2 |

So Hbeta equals 0.10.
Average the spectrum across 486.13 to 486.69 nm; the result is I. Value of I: 111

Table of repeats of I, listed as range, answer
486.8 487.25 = 117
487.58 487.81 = 117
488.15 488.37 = 118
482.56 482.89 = 121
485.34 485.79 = 108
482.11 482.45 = 126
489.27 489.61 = 123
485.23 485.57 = 109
